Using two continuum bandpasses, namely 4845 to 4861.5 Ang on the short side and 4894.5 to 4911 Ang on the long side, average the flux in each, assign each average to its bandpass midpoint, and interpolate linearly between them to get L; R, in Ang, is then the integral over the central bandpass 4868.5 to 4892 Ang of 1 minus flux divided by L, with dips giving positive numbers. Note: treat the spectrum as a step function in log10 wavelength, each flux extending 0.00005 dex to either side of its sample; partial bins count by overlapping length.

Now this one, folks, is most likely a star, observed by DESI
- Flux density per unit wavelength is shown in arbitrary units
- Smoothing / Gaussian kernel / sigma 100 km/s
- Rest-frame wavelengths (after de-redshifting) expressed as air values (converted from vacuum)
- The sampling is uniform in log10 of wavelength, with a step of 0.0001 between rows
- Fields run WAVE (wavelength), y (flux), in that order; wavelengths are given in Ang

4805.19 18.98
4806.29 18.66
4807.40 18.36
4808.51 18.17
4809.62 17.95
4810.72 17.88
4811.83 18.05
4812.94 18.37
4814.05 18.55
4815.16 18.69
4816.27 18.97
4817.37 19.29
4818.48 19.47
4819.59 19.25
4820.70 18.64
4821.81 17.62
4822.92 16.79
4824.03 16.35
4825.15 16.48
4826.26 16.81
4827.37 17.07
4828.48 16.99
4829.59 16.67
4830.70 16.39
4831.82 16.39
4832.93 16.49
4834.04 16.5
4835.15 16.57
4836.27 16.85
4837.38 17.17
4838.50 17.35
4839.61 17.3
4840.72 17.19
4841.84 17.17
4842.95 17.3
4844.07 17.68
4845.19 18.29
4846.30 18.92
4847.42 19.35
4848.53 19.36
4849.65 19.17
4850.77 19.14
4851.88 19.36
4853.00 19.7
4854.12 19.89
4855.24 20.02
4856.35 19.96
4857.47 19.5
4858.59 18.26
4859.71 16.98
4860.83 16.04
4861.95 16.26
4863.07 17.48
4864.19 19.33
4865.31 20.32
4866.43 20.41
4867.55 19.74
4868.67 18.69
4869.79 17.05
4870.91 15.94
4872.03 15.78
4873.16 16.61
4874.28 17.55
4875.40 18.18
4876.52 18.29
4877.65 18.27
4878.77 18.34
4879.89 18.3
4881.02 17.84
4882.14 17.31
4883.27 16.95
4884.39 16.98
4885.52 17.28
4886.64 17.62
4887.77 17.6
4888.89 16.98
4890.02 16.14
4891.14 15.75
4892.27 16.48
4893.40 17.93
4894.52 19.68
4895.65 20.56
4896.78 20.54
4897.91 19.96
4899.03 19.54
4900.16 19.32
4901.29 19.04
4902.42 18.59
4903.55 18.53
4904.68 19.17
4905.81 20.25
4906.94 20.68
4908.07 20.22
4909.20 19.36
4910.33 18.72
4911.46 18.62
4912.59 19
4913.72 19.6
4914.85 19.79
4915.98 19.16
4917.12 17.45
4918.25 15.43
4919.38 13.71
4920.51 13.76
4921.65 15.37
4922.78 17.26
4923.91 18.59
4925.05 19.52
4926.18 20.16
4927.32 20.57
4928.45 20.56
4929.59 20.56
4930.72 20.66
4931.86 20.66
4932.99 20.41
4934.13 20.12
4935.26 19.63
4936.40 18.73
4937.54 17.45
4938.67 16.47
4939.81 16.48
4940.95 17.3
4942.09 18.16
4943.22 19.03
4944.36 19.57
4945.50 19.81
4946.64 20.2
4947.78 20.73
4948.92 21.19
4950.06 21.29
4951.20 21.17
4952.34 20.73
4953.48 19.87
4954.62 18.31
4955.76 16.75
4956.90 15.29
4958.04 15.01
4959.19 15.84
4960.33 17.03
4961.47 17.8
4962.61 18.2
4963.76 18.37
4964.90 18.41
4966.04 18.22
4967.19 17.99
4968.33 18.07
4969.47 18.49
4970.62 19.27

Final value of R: 2.5 Ang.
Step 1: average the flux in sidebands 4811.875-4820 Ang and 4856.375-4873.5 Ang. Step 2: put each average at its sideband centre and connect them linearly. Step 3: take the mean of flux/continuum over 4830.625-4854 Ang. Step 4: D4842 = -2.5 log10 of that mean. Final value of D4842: 0.031 mag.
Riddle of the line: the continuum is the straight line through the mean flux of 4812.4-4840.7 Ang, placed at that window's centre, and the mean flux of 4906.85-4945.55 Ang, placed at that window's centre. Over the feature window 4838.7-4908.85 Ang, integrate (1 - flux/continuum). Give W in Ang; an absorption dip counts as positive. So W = -1.3 Ang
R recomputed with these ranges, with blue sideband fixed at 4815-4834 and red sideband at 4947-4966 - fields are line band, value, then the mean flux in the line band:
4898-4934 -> -1.3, 18.9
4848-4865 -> -0.9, 18.7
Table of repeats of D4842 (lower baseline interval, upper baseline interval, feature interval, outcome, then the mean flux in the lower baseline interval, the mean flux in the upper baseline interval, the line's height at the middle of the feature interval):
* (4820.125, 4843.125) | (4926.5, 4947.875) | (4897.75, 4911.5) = -0.05 mag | 17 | 19.3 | 18.6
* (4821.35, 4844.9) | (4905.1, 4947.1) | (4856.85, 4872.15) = -0.03 mag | 16.9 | 18.7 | 17.5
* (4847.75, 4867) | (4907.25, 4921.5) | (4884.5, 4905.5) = -0.01 mag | 18.9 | 17.9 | 18.2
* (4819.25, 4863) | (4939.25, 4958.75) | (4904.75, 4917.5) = -0.05 mag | 17.8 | 18.9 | 18.5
